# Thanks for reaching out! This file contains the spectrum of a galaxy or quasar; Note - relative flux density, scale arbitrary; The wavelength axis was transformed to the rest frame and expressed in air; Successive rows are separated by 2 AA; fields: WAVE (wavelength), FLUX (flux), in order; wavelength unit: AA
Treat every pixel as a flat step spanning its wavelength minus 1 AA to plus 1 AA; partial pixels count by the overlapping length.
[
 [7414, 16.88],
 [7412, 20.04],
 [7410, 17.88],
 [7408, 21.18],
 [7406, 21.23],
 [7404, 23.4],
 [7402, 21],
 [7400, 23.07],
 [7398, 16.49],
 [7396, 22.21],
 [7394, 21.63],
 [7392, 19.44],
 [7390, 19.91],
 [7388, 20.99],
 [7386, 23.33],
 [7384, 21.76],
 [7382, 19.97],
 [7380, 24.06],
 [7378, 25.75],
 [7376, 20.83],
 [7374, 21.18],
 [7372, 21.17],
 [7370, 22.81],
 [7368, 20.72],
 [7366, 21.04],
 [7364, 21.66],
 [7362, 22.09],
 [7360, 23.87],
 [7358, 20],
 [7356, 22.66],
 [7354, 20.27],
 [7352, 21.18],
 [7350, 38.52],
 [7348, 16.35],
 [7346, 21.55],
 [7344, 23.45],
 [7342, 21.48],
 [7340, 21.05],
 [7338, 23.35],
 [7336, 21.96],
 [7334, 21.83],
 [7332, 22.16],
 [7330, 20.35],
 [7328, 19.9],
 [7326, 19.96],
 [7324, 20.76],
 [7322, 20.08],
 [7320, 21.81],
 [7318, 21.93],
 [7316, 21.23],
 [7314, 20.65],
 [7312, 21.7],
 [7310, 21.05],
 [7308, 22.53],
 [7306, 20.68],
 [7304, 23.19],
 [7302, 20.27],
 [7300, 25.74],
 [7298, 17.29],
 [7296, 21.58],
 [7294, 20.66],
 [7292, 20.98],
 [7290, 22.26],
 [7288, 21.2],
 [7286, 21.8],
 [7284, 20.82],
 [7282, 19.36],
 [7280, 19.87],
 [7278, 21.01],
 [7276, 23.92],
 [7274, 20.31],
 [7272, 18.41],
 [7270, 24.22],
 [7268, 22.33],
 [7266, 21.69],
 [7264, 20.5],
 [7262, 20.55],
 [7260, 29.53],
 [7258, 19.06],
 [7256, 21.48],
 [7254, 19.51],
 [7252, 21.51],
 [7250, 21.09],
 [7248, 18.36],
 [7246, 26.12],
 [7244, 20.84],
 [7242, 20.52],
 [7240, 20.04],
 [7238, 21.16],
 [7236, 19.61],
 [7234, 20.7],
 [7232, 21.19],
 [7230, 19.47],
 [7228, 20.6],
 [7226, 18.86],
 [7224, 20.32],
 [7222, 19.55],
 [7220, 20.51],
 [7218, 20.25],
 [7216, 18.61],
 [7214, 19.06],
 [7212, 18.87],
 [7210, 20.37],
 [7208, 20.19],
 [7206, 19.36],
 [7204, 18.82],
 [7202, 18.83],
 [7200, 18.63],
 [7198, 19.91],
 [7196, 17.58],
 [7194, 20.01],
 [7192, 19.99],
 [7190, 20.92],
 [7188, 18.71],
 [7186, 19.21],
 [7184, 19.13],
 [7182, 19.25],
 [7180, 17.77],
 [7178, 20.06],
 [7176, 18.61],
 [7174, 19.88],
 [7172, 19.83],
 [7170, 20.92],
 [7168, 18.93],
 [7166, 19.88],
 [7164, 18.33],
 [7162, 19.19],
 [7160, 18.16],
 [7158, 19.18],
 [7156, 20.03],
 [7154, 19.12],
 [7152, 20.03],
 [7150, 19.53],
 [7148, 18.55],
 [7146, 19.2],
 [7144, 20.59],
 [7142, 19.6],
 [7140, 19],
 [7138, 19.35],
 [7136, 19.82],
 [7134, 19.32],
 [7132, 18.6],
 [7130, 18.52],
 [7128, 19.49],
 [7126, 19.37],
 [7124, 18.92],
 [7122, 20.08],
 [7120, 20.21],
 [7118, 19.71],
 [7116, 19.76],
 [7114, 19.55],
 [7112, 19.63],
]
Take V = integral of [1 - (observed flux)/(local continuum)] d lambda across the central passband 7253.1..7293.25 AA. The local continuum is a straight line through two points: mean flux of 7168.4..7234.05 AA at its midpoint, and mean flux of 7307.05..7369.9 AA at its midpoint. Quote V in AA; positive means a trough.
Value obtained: -1.3 AA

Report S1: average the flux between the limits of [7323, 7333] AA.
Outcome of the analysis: 20.6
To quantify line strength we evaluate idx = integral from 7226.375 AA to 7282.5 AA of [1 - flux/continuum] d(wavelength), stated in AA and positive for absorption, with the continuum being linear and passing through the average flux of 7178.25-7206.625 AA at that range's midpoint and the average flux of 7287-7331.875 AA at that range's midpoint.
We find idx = -2.56 AA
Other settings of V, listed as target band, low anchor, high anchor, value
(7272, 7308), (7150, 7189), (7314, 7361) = 0.0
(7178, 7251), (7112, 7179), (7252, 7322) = 2.0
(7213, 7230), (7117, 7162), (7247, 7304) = 0.7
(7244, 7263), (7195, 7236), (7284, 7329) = -1.5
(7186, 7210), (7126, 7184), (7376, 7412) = 0.3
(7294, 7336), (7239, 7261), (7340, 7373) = 1.6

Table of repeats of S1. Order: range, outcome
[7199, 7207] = 18.9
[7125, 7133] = 19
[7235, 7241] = 20.3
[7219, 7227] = 19.8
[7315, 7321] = 21.7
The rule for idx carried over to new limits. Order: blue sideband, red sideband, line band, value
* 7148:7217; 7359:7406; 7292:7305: -0.5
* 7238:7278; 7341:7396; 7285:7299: 0.6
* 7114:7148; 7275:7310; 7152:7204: 1.8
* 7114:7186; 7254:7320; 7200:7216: 0.8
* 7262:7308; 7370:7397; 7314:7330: 0.5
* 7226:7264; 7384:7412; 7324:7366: -2.3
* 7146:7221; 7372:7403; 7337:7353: -1.8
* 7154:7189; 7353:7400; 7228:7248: -0.9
